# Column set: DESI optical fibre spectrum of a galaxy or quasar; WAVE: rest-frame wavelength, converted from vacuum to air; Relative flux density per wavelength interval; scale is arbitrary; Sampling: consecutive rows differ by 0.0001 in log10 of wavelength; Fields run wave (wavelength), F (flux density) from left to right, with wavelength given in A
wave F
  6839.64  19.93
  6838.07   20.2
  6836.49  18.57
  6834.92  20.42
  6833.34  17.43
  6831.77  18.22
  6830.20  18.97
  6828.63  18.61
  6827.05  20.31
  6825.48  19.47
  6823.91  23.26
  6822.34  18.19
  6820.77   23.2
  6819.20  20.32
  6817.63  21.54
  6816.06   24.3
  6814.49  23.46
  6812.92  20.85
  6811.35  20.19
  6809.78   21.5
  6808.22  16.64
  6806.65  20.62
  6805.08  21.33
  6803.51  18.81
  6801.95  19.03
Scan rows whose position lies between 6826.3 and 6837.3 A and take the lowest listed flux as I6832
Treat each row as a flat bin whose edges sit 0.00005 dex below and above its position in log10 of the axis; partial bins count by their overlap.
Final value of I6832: 17.43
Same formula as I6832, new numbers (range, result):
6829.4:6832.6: 18.22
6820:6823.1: 18.19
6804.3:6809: 16.64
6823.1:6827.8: 19.47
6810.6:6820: 20.19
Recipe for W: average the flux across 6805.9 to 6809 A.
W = 18.6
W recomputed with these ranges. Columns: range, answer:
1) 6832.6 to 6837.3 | 18.8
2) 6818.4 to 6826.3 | 20.9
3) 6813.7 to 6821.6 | 22.5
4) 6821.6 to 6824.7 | 20.8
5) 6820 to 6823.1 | 20.7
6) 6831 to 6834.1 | 17.8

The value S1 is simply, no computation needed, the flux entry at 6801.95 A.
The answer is 19.03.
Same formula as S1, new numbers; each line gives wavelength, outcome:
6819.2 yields 20.32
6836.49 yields 18.57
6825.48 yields 19.47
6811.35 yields 20.19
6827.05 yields 20.31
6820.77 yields 23.2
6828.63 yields 18.61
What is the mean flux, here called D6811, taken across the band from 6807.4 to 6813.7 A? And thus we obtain 19.8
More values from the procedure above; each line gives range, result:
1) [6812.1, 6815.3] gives 22.1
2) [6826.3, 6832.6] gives 19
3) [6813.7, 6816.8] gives 23.9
